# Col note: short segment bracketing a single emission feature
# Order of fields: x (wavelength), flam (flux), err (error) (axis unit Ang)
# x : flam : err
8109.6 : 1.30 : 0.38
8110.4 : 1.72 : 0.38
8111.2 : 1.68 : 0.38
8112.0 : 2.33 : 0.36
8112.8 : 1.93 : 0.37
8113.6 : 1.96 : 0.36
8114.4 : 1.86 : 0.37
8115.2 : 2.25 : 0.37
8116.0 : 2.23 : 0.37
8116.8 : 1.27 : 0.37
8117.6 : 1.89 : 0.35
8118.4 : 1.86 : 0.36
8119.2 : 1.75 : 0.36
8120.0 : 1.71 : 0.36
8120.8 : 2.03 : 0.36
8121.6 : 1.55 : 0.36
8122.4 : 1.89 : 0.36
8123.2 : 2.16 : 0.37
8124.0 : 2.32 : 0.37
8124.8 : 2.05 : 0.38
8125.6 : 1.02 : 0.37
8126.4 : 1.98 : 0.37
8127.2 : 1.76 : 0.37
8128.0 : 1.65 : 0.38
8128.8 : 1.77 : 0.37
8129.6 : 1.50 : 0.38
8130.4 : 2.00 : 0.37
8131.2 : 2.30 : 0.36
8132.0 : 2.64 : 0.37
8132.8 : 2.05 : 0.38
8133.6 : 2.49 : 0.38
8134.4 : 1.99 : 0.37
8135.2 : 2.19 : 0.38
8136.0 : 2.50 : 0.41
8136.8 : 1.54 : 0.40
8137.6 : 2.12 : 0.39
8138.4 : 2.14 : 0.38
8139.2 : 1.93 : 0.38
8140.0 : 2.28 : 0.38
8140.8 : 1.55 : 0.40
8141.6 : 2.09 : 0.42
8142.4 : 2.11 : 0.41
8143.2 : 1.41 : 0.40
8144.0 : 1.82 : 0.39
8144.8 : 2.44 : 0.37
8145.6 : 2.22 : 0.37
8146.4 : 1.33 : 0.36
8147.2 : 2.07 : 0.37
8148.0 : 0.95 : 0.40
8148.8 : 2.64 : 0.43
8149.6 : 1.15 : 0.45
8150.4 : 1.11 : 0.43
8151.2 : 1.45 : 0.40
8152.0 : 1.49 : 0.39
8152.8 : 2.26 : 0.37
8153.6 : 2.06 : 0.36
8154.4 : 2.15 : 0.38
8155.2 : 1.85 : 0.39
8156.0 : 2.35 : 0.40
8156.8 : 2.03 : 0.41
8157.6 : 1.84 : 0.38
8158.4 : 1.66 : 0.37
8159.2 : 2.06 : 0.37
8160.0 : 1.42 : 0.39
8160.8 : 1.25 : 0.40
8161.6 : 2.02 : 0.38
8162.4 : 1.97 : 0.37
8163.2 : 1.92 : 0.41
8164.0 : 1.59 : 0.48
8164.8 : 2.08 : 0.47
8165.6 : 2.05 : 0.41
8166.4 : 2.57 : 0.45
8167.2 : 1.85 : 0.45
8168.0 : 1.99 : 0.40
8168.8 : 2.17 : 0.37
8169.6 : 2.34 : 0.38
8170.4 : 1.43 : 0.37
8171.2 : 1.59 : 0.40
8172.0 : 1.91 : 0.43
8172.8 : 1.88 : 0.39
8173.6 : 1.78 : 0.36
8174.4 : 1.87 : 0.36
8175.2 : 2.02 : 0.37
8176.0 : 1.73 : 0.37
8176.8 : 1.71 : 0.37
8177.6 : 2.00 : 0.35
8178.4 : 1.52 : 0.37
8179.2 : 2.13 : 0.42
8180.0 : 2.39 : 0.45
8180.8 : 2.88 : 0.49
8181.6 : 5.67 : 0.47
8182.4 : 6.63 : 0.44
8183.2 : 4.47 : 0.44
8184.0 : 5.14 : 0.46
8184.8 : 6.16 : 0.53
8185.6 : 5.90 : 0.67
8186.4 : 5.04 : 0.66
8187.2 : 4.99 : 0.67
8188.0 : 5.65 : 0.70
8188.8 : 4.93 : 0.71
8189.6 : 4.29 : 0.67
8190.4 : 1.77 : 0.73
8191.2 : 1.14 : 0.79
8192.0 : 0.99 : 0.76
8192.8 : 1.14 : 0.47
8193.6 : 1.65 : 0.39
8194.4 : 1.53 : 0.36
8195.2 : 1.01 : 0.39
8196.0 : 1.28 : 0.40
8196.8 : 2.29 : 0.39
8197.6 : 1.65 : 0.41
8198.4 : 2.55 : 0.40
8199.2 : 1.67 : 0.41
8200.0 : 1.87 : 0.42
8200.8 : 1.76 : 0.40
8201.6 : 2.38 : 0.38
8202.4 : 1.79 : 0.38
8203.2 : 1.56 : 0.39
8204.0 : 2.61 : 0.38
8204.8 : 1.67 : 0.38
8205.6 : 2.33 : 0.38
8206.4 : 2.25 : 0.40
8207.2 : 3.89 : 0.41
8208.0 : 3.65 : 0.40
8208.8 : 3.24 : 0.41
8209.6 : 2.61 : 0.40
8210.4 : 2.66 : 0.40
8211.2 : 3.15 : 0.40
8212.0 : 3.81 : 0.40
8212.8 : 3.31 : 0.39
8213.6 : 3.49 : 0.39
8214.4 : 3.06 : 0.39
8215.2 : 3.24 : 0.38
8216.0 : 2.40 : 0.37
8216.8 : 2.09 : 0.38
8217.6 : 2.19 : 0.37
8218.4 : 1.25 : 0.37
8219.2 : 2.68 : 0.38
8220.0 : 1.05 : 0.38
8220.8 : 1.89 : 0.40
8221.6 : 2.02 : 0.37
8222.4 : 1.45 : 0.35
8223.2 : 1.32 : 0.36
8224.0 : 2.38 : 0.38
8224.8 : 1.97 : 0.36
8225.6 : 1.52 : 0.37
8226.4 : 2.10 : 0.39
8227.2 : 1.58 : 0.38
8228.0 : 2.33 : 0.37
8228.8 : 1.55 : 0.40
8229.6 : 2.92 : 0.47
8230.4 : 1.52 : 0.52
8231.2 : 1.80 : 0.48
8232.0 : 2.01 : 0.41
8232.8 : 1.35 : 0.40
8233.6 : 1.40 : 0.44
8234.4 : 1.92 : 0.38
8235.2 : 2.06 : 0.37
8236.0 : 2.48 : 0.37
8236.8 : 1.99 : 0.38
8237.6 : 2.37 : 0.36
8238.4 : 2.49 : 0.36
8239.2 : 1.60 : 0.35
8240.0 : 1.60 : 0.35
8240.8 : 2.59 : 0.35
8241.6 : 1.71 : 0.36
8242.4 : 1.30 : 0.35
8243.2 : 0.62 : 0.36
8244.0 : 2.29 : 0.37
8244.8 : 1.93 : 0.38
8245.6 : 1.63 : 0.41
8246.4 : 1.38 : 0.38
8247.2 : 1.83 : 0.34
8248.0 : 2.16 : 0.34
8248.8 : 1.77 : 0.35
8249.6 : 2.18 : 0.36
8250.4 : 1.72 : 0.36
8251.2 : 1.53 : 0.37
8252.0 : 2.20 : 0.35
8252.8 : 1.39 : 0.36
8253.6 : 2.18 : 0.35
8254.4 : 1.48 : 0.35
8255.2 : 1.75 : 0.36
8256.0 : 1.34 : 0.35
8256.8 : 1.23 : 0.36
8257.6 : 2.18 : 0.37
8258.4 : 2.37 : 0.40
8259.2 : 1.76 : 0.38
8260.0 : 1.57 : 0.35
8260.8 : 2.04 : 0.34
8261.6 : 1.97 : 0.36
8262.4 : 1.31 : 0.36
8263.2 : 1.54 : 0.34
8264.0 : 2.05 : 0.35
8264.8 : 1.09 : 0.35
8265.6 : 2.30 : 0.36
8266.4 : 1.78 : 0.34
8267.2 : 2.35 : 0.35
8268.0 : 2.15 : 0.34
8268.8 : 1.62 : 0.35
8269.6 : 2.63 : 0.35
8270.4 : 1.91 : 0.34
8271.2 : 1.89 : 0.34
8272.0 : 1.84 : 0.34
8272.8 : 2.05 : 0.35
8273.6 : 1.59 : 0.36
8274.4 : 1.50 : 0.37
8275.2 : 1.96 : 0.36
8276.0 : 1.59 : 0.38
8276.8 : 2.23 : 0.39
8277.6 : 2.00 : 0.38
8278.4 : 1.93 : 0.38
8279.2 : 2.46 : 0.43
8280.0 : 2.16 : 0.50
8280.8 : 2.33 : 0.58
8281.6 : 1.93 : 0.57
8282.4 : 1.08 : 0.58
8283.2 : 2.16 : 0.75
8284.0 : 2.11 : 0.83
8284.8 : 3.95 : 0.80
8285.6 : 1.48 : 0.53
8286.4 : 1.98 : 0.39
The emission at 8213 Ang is [N II] 6583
